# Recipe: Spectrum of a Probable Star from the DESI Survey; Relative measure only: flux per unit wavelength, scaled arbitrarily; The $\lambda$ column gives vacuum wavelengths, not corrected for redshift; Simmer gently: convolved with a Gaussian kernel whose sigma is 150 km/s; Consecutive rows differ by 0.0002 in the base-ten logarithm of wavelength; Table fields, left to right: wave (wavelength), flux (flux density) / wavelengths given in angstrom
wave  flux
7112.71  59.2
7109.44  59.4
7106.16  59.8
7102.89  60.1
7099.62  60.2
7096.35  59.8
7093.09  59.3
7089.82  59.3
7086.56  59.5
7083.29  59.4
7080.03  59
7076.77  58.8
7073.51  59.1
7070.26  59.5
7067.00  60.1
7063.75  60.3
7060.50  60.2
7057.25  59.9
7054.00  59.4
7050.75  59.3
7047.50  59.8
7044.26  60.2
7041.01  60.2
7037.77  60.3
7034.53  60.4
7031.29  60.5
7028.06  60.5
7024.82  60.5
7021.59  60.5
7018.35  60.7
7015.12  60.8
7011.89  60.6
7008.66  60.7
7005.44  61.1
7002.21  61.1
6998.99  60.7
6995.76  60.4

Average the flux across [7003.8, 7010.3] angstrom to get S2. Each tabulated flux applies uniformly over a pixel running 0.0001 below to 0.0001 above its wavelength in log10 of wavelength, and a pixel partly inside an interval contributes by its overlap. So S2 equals 60.9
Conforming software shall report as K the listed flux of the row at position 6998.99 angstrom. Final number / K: 60.7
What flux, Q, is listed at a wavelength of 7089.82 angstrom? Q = 59.3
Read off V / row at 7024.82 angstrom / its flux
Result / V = 60.5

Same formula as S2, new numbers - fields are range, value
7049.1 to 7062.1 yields 59.7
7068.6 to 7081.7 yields 59.1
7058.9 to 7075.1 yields 59.9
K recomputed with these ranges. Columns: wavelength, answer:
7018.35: 60.7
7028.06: 60.5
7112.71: 59.2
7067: 60.1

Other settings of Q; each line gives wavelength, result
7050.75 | 59.3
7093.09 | 59.3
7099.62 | 60.2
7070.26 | 59.5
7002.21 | 61.1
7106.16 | 59.8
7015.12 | 60.8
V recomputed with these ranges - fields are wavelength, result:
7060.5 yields 60.2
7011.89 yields 60.6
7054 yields 59.4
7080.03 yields 59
